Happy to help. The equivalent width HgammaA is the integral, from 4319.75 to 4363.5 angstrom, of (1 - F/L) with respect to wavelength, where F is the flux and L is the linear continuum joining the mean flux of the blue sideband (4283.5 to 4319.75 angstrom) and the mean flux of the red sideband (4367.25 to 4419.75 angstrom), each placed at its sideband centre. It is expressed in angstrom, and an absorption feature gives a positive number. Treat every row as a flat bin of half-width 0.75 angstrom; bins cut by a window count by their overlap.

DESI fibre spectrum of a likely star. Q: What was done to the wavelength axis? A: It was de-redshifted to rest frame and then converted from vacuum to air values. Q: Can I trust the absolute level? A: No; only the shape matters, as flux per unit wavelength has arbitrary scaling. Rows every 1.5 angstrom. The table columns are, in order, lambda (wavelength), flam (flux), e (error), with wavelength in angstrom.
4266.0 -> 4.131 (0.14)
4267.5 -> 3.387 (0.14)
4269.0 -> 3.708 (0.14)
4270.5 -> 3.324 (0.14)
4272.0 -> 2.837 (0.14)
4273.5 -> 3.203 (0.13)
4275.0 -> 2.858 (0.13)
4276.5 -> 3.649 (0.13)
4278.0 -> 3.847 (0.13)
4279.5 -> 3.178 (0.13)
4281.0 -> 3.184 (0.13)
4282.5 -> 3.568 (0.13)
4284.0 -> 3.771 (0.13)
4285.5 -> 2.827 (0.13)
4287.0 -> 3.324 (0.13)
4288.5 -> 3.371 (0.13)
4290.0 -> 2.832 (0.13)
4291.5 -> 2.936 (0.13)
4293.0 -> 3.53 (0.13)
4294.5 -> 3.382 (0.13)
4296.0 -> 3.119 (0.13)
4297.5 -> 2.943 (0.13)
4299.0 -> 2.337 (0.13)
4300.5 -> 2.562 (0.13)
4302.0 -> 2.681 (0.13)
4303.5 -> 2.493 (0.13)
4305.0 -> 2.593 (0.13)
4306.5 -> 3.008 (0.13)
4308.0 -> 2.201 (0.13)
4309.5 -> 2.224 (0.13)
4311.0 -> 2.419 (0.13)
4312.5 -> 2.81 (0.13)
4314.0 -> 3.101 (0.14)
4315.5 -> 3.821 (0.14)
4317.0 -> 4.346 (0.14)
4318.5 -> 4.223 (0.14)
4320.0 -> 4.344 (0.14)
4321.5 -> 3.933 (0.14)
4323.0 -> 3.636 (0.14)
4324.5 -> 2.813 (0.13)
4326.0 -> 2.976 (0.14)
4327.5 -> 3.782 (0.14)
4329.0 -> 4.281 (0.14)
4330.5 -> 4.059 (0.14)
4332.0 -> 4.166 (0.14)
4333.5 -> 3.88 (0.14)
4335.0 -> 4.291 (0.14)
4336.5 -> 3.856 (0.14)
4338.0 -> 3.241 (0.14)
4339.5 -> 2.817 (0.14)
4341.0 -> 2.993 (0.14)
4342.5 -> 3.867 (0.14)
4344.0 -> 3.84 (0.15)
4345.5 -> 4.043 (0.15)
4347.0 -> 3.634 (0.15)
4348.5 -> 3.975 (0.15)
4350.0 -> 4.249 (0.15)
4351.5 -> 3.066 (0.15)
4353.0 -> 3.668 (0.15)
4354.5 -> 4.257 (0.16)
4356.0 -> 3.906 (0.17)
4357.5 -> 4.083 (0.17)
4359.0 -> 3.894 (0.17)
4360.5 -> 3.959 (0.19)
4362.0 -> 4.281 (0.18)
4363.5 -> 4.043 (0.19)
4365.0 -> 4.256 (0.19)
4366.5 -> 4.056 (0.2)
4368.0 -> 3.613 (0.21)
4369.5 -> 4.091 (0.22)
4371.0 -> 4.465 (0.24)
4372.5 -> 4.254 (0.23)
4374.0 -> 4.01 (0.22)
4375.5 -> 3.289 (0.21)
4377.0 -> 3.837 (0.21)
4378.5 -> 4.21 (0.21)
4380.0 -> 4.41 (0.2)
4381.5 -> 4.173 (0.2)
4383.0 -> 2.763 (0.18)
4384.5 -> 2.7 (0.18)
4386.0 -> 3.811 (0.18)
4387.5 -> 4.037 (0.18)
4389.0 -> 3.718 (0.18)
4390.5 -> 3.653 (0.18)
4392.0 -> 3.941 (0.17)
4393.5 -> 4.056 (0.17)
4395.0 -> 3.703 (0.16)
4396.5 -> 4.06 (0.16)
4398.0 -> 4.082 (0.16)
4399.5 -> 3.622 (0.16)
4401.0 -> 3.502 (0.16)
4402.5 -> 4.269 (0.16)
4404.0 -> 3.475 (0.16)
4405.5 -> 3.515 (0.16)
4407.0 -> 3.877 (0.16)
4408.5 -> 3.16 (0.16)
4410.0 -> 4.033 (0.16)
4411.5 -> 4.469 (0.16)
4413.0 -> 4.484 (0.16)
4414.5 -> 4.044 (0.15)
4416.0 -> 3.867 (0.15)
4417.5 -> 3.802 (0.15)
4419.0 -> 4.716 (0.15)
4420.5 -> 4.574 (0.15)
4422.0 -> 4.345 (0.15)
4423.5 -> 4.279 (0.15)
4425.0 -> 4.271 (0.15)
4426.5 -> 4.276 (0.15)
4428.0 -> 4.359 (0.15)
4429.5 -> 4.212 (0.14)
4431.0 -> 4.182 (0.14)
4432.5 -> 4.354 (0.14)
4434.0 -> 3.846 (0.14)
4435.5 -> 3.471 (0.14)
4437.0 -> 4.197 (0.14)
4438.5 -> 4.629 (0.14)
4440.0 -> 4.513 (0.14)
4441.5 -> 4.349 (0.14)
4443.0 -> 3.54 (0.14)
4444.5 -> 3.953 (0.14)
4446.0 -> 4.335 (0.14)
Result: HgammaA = -4.8 angstrom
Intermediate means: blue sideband 3.05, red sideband 3.88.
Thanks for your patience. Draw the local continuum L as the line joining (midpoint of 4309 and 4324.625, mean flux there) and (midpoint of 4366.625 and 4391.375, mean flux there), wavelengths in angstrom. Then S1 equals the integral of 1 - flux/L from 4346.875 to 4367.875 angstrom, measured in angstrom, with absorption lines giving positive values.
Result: -1.4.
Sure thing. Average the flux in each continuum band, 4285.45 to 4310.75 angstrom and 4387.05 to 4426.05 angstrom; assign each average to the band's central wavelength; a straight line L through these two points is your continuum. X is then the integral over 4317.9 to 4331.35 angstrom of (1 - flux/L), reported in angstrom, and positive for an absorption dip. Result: -2.87 angstrom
